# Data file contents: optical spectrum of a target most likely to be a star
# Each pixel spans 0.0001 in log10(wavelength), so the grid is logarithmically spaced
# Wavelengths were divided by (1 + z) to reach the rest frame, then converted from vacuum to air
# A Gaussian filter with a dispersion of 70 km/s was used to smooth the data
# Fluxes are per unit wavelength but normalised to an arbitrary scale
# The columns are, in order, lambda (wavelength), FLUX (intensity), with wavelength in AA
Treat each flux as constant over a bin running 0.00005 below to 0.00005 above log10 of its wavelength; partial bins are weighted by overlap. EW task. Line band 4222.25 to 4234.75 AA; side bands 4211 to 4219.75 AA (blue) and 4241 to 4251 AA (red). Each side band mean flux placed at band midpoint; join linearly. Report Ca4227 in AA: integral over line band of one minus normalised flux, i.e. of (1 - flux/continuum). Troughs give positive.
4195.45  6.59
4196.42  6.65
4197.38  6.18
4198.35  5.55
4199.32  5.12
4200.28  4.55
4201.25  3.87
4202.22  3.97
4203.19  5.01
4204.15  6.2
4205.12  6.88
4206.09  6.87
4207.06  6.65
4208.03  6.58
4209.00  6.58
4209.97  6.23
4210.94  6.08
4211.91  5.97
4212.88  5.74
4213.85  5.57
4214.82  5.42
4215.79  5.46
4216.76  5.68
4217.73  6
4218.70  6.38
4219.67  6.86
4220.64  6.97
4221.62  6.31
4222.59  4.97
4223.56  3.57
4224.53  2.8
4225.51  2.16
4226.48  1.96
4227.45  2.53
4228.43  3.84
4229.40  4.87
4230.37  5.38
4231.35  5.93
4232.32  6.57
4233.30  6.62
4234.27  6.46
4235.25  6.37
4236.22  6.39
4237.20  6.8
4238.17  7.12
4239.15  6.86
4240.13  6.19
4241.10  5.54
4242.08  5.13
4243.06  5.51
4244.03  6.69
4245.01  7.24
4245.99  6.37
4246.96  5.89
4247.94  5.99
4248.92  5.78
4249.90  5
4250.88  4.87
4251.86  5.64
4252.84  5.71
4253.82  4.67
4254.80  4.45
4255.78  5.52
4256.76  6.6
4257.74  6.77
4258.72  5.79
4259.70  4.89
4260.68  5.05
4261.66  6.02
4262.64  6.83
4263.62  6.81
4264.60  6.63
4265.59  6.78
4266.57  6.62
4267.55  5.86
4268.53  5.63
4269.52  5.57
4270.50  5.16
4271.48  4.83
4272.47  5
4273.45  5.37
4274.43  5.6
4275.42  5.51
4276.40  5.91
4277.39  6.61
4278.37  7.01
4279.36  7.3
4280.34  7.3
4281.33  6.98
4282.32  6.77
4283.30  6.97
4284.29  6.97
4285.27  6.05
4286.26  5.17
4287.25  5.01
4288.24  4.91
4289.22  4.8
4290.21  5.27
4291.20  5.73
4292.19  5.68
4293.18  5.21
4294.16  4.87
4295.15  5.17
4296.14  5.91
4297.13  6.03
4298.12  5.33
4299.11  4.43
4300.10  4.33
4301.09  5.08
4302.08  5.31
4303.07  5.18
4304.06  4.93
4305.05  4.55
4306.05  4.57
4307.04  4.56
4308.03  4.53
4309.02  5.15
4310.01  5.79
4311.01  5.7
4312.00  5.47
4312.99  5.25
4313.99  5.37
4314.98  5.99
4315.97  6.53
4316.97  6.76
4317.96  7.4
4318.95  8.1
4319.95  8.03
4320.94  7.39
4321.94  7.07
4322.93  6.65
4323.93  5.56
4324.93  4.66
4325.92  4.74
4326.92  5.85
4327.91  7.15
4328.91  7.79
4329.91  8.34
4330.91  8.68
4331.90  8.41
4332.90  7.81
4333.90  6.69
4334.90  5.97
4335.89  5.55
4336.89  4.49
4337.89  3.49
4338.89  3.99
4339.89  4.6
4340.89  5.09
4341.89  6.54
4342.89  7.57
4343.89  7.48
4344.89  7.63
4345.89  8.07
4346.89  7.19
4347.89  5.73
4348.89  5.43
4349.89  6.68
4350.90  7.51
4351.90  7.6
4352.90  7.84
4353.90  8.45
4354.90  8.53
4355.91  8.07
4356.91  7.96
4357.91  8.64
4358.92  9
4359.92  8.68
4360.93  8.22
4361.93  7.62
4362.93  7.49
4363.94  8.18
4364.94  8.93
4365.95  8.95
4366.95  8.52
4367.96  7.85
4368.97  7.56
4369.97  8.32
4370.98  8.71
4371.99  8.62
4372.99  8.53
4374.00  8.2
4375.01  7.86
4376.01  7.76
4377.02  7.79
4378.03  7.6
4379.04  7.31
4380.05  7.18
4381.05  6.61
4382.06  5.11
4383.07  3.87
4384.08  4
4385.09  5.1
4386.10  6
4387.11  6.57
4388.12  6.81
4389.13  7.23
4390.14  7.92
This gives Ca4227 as 3.1 AA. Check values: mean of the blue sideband 5.87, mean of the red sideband 5.86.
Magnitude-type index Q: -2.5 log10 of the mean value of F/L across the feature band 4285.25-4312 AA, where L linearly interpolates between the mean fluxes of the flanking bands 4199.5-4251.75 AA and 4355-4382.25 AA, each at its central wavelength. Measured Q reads 0.31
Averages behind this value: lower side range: 5.61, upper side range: 8.01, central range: 5.15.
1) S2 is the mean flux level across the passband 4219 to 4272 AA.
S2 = 5.62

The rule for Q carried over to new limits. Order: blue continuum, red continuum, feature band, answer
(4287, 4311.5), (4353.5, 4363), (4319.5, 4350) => 0.09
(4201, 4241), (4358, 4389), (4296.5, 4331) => 0.14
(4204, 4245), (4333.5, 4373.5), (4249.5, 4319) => 0.13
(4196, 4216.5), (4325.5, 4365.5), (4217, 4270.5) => 0.09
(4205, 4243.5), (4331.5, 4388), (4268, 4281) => 0.05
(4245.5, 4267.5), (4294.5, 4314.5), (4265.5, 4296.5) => -0.07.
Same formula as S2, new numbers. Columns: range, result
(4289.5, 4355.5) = 6.13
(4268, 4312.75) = 5.54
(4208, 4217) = 5.9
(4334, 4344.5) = 5.55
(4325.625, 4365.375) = 7.1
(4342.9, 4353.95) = 7.21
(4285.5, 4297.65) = 5.33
